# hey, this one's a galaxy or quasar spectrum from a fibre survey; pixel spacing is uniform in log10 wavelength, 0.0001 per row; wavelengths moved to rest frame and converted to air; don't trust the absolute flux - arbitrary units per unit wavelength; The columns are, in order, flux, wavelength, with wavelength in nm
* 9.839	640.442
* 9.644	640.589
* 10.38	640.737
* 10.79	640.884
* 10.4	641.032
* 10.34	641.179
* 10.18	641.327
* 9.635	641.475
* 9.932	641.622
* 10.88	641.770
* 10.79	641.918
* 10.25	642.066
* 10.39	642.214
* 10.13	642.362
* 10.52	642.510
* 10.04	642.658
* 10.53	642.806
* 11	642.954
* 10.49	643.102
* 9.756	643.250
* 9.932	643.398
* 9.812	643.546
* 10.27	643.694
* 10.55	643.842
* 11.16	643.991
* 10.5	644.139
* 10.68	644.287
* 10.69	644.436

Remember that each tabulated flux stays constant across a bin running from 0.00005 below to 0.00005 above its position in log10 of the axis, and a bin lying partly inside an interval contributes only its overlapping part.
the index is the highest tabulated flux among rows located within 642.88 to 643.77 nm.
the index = 11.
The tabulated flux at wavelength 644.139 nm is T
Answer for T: 10.5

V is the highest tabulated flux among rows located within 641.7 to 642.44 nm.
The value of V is 10.88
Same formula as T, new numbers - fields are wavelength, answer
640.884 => 10.79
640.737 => 10.38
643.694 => 10.27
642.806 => 10.53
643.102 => 10.49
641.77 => 10.88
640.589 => 9.644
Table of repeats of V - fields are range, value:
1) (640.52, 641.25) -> 10.79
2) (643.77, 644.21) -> 11.16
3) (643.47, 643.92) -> 10.55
